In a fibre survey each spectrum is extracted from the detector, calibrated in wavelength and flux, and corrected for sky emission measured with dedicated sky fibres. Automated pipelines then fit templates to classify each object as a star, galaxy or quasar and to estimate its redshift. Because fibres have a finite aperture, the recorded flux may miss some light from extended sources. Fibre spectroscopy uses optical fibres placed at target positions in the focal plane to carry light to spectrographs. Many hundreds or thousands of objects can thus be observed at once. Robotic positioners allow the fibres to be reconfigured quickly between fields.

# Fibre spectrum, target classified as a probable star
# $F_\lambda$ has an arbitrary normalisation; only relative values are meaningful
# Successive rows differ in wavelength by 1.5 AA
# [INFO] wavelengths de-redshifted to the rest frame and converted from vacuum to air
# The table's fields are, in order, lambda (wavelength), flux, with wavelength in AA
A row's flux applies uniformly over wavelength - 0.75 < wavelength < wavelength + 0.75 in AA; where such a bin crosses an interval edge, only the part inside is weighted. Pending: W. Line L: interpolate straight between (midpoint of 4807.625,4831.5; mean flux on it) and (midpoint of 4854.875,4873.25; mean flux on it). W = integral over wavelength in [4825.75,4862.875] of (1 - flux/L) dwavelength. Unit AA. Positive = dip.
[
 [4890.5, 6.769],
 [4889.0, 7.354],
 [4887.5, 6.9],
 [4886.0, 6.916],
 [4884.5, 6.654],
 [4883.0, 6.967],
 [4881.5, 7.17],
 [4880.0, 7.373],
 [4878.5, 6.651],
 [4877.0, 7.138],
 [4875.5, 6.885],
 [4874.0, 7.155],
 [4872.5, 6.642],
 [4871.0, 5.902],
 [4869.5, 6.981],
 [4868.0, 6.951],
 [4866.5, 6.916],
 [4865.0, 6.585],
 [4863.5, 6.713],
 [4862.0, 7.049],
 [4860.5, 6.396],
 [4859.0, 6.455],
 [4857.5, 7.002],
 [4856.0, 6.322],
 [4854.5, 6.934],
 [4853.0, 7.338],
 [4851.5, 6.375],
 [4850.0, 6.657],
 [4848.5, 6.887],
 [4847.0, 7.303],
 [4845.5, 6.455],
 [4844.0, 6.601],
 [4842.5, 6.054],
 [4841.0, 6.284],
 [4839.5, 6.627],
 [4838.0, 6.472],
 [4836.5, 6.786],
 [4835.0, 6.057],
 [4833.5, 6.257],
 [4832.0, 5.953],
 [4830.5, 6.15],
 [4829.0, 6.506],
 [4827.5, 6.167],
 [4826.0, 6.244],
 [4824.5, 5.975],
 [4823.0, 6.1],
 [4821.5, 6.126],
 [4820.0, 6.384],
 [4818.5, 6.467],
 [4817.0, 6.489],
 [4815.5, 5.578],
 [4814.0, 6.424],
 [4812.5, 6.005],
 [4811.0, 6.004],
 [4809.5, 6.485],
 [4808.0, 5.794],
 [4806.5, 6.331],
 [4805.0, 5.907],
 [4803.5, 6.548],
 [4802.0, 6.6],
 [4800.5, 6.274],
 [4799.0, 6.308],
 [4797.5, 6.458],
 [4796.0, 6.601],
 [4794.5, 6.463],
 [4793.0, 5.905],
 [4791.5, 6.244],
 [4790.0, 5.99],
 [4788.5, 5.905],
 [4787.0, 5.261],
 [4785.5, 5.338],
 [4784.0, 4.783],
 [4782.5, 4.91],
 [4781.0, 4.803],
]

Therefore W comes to -0.5 AA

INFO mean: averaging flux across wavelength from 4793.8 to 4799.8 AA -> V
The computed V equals 6.46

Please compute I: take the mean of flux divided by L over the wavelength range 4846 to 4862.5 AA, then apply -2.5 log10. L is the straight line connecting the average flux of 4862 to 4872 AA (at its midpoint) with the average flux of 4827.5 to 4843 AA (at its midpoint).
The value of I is -0.04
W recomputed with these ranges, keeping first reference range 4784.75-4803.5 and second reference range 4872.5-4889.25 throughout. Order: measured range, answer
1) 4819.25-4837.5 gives 0.7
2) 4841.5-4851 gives 0.0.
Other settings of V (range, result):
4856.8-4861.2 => 6.62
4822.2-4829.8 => 6.2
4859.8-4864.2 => 6.72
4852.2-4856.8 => 6.86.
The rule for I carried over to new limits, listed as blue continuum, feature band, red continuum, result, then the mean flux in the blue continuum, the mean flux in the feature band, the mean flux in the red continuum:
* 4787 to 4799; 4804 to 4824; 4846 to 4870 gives 0.04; 6.17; 6.16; 6.8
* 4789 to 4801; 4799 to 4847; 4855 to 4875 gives 0.03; 6.27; 6.28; 6.7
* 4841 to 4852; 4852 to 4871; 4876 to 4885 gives 0.00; 6.6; 6.76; 7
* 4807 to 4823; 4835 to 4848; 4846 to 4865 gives 0.00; 6.17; 6.55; 6.77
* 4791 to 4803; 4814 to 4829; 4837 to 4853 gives 0.05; 6.36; 6.2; 6.61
